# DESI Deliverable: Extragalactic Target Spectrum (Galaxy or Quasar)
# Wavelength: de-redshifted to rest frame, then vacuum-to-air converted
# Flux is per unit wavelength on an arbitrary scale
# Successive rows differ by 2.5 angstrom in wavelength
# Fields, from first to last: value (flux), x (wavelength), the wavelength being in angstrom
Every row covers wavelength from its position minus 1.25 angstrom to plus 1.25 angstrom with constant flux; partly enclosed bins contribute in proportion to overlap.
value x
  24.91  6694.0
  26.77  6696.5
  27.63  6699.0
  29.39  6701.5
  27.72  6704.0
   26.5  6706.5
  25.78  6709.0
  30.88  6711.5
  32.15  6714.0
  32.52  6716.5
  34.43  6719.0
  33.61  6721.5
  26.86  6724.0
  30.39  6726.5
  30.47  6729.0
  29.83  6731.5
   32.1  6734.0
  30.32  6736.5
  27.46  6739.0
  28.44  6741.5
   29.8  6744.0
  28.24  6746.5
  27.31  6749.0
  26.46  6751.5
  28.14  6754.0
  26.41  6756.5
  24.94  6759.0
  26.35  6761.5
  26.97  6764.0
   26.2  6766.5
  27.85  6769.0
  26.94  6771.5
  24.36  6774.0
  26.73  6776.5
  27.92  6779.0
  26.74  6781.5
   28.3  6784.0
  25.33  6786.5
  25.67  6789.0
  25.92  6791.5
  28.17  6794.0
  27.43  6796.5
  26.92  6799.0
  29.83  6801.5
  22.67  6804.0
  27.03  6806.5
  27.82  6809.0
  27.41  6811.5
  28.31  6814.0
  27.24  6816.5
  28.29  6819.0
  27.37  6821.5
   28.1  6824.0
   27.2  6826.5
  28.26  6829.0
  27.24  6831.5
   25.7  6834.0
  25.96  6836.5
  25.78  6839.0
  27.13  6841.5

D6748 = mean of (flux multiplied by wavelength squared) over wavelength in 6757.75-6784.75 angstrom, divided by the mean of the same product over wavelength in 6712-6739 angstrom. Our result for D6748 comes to 0.9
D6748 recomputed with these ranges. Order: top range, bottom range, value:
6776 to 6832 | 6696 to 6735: 0.94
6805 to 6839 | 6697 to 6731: 0.95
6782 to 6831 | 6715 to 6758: 0.94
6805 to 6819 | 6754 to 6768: 1.06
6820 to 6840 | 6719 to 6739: 0.91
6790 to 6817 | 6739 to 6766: 1.01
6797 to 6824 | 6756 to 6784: 1.04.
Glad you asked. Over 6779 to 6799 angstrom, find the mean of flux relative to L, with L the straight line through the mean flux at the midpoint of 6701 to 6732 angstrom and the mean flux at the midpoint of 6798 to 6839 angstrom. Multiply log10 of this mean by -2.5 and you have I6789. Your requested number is 0.045 mag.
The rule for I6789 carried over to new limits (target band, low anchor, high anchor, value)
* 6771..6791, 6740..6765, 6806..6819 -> 0.04 mag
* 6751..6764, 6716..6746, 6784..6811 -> 0.10 mag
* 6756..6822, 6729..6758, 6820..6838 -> 0.04 mag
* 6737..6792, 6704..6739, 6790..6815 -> 0.06 mag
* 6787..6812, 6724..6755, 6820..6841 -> 0.03 mag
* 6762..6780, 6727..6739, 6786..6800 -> 0.05 mag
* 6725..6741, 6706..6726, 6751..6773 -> -0.03 mag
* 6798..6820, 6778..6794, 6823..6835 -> -0.01 mag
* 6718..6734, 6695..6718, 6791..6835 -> -0.09 mag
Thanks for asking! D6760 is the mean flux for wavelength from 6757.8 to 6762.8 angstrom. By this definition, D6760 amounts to 25.7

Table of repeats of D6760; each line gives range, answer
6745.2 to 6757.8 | 27.3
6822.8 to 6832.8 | 27.7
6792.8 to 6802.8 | 28.1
